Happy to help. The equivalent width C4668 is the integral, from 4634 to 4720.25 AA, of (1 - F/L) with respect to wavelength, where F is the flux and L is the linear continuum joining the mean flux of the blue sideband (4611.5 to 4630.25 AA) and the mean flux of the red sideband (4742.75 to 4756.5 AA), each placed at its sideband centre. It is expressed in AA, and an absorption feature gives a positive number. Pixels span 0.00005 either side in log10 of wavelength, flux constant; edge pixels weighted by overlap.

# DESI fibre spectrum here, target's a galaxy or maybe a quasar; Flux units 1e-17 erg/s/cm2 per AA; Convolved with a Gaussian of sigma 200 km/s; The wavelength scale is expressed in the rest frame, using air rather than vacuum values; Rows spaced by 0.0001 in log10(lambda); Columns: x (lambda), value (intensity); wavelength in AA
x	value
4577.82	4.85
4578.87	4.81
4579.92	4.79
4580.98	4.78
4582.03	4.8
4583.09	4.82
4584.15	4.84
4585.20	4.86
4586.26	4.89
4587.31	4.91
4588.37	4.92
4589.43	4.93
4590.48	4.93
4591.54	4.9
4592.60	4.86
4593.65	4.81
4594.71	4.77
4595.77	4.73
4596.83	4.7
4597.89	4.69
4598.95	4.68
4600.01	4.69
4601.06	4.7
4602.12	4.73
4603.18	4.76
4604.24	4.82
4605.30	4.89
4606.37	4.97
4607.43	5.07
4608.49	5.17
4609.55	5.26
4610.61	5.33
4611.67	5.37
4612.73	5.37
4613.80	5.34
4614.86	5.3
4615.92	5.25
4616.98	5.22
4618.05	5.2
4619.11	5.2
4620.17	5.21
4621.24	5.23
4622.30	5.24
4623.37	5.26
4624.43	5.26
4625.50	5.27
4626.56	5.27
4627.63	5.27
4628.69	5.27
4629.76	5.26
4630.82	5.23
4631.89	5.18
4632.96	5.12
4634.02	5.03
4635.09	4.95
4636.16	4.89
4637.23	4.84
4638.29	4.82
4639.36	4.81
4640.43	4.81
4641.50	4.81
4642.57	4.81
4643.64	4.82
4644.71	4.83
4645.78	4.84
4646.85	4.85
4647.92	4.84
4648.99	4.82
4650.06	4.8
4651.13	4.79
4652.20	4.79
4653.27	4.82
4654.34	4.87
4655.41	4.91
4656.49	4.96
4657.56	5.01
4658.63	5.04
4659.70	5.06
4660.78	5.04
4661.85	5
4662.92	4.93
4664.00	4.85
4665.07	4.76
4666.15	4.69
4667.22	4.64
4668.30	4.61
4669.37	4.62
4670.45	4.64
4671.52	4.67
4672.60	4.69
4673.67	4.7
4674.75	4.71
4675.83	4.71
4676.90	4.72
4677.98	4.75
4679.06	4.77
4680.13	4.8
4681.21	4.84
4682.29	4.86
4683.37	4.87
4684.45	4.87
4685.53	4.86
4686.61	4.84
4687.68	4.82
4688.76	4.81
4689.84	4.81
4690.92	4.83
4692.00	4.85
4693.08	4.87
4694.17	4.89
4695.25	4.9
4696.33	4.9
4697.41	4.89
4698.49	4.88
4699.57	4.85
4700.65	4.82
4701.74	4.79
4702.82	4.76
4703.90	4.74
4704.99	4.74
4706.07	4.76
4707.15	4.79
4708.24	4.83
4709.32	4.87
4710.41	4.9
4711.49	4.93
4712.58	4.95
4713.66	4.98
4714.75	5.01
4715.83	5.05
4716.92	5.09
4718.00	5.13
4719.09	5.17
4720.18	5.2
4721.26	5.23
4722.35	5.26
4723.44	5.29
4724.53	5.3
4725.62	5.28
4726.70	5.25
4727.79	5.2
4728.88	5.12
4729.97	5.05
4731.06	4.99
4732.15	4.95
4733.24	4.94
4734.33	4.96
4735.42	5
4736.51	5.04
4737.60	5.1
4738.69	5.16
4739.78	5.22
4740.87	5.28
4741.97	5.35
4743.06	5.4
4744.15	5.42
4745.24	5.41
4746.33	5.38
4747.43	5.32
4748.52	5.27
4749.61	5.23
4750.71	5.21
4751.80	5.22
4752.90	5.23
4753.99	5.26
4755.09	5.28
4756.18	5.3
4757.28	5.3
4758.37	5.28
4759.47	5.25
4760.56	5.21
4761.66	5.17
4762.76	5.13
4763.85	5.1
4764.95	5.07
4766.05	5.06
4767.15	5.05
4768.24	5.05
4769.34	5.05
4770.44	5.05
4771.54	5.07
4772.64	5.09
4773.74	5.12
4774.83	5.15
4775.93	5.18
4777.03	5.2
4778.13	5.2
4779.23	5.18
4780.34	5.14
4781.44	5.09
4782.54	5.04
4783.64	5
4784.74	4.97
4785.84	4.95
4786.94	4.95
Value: 7.0 AA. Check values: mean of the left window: 5.26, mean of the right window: 5.3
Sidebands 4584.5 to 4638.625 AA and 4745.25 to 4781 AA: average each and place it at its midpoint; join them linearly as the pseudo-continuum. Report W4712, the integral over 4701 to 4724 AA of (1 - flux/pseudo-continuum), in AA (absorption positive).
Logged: 0.7 AA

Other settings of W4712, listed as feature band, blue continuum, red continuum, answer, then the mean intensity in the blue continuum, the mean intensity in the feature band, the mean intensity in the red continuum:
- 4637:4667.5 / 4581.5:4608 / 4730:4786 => 0.5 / 4.83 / 4.86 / 5.16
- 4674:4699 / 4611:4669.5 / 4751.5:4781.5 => 1.2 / 5.01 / 4.83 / 5.16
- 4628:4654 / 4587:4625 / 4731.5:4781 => 0.7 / 5.02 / 4.92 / 5.18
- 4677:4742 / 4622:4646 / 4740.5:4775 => 2.2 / 5.04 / 4.97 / 5.21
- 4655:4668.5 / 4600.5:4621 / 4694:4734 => 0.4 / 5.12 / 4.89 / 4.99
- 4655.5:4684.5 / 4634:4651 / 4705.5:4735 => 0.6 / 4.84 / 4.81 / 5.05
